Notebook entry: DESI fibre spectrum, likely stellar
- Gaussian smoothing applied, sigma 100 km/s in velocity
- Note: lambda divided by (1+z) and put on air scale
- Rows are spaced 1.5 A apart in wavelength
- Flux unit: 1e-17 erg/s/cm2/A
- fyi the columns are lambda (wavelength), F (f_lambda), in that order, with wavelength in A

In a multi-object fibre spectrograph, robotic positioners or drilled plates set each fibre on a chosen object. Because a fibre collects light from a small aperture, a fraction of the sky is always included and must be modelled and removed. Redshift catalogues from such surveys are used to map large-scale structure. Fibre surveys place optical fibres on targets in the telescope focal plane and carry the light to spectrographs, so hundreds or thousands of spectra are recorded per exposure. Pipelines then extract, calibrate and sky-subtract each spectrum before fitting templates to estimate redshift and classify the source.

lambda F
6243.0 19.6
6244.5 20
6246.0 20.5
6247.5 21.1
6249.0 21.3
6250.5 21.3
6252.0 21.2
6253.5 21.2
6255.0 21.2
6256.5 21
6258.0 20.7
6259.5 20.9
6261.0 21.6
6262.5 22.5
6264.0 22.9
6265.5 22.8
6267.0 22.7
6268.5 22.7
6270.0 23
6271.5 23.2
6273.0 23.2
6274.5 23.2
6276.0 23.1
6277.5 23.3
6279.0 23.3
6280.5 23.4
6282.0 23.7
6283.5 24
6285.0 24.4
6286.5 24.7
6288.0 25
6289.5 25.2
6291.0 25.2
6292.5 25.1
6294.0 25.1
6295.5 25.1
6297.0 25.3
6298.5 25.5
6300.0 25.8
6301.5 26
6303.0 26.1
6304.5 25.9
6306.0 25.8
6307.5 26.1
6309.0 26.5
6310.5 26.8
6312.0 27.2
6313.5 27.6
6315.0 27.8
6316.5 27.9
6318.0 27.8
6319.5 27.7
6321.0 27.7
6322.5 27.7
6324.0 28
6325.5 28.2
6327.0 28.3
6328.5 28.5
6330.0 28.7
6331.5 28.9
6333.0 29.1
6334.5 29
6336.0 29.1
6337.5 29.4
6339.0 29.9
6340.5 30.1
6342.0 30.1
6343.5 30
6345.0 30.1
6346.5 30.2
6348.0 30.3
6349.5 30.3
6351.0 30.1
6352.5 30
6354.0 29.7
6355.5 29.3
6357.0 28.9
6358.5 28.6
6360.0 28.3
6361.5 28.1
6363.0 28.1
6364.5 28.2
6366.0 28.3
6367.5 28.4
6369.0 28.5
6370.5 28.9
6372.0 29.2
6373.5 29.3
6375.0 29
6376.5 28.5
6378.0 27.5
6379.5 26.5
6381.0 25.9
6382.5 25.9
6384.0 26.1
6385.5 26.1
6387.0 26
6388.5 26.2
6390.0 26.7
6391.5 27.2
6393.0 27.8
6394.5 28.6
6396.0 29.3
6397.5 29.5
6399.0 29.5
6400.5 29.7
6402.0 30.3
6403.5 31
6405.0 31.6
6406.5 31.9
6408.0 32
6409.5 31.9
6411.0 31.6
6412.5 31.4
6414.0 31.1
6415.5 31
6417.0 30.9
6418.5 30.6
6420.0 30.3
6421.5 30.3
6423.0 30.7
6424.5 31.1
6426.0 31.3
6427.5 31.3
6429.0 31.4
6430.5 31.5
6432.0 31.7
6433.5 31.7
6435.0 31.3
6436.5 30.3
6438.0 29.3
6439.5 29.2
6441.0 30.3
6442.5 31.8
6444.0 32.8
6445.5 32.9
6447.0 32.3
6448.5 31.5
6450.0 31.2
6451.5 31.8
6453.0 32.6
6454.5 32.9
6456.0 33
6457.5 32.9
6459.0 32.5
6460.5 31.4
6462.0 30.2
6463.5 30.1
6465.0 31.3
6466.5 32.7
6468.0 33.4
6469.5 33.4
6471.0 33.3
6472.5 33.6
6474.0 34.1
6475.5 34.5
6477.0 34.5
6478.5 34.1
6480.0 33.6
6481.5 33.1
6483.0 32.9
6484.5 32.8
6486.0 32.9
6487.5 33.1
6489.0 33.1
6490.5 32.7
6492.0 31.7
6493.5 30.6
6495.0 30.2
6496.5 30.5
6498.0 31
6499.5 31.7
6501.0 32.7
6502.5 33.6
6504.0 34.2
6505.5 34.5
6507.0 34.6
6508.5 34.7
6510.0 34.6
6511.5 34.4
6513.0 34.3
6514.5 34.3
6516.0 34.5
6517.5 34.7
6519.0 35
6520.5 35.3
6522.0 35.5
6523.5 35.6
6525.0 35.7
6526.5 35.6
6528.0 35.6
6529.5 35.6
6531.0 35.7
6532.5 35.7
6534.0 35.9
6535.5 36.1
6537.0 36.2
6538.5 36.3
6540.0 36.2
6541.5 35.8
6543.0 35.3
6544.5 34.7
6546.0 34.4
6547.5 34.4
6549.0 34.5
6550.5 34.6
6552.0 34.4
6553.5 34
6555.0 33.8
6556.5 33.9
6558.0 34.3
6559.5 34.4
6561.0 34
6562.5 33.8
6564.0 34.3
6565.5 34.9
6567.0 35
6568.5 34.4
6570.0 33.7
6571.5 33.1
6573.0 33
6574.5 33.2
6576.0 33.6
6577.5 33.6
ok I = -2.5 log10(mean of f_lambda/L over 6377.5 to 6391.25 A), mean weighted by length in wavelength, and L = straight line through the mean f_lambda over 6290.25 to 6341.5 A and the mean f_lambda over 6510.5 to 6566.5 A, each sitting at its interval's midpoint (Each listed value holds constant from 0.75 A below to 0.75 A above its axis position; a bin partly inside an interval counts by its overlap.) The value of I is 0.13 mag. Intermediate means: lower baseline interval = 27.3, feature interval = 26.3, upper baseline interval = 35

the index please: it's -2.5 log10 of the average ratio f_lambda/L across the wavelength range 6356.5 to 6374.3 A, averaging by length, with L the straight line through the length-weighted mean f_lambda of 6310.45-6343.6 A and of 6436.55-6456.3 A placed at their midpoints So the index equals 0.03 mag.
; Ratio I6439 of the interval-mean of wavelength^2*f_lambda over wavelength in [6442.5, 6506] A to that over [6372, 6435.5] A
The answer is 1.1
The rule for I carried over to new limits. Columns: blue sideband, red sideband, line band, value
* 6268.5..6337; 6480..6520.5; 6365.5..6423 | 0.01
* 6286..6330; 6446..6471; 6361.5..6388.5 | 0.05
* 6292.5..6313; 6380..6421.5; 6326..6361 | -0.08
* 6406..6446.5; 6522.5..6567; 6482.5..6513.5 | 0.02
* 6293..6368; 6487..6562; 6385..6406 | 0.06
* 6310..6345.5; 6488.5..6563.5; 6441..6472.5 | 0.00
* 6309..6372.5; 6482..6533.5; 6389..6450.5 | 0.02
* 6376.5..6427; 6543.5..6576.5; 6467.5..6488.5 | -0.06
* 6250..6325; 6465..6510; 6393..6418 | -0.04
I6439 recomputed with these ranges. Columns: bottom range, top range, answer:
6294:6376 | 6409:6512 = 1.18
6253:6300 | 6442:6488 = 1.48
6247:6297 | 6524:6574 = 1.65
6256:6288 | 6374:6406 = 1.27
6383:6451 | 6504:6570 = 1.20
